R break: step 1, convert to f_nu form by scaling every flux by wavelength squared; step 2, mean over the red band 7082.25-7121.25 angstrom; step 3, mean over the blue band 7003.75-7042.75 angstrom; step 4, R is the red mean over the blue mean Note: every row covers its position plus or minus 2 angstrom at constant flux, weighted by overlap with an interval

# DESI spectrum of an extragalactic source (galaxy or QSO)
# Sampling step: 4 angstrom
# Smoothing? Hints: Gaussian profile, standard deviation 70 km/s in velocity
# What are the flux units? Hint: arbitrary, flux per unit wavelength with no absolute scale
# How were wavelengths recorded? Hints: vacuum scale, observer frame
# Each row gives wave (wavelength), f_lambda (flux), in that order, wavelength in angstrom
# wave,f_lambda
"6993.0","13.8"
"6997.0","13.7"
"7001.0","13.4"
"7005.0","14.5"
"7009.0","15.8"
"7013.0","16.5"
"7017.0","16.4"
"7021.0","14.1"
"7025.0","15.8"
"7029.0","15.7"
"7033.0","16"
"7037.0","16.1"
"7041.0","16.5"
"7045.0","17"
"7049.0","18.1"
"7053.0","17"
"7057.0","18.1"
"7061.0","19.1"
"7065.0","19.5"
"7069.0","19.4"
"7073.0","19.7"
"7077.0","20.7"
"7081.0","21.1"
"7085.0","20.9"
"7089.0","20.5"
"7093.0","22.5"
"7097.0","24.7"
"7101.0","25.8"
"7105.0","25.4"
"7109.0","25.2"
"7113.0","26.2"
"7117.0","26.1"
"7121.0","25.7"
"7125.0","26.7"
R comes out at 1.6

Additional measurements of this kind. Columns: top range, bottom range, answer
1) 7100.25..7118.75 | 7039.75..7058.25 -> 1.51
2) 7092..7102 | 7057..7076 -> 1.27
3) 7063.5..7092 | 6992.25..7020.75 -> 1.40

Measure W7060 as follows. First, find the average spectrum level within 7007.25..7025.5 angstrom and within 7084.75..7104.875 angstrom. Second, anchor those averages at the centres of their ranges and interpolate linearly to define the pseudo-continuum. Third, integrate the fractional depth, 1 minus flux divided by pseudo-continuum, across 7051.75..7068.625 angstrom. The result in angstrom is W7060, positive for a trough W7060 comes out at 1.16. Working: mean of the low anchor 15.7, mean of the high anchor 23.3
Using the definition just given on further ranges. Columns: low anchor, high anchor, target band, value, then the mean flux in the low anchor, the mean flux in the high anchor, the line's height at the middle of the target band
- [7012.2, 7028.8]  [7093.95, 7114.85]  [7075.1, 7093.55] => 1.6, 15.6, 25.3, 23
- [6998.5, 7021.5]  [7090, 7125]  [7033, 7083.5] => 4.2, 15.2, 25.2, 20.1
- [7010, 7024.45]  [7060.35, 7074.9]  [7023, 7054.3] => 1.4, 15.7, 19.5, 17.3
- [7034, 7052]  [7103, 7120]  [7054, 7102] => 1.3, 16.9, 25.7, 21.4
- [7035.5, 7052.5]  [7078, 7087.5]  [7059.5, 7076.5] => -0.1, 17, 20.9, 19.4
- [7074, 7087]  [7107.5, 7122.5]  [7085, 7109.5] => -0.4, 20.8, 25.8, 23.2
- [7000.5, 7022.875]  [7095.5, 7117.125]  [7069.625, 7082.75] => 1.1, 15.2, 25.5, 22.3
